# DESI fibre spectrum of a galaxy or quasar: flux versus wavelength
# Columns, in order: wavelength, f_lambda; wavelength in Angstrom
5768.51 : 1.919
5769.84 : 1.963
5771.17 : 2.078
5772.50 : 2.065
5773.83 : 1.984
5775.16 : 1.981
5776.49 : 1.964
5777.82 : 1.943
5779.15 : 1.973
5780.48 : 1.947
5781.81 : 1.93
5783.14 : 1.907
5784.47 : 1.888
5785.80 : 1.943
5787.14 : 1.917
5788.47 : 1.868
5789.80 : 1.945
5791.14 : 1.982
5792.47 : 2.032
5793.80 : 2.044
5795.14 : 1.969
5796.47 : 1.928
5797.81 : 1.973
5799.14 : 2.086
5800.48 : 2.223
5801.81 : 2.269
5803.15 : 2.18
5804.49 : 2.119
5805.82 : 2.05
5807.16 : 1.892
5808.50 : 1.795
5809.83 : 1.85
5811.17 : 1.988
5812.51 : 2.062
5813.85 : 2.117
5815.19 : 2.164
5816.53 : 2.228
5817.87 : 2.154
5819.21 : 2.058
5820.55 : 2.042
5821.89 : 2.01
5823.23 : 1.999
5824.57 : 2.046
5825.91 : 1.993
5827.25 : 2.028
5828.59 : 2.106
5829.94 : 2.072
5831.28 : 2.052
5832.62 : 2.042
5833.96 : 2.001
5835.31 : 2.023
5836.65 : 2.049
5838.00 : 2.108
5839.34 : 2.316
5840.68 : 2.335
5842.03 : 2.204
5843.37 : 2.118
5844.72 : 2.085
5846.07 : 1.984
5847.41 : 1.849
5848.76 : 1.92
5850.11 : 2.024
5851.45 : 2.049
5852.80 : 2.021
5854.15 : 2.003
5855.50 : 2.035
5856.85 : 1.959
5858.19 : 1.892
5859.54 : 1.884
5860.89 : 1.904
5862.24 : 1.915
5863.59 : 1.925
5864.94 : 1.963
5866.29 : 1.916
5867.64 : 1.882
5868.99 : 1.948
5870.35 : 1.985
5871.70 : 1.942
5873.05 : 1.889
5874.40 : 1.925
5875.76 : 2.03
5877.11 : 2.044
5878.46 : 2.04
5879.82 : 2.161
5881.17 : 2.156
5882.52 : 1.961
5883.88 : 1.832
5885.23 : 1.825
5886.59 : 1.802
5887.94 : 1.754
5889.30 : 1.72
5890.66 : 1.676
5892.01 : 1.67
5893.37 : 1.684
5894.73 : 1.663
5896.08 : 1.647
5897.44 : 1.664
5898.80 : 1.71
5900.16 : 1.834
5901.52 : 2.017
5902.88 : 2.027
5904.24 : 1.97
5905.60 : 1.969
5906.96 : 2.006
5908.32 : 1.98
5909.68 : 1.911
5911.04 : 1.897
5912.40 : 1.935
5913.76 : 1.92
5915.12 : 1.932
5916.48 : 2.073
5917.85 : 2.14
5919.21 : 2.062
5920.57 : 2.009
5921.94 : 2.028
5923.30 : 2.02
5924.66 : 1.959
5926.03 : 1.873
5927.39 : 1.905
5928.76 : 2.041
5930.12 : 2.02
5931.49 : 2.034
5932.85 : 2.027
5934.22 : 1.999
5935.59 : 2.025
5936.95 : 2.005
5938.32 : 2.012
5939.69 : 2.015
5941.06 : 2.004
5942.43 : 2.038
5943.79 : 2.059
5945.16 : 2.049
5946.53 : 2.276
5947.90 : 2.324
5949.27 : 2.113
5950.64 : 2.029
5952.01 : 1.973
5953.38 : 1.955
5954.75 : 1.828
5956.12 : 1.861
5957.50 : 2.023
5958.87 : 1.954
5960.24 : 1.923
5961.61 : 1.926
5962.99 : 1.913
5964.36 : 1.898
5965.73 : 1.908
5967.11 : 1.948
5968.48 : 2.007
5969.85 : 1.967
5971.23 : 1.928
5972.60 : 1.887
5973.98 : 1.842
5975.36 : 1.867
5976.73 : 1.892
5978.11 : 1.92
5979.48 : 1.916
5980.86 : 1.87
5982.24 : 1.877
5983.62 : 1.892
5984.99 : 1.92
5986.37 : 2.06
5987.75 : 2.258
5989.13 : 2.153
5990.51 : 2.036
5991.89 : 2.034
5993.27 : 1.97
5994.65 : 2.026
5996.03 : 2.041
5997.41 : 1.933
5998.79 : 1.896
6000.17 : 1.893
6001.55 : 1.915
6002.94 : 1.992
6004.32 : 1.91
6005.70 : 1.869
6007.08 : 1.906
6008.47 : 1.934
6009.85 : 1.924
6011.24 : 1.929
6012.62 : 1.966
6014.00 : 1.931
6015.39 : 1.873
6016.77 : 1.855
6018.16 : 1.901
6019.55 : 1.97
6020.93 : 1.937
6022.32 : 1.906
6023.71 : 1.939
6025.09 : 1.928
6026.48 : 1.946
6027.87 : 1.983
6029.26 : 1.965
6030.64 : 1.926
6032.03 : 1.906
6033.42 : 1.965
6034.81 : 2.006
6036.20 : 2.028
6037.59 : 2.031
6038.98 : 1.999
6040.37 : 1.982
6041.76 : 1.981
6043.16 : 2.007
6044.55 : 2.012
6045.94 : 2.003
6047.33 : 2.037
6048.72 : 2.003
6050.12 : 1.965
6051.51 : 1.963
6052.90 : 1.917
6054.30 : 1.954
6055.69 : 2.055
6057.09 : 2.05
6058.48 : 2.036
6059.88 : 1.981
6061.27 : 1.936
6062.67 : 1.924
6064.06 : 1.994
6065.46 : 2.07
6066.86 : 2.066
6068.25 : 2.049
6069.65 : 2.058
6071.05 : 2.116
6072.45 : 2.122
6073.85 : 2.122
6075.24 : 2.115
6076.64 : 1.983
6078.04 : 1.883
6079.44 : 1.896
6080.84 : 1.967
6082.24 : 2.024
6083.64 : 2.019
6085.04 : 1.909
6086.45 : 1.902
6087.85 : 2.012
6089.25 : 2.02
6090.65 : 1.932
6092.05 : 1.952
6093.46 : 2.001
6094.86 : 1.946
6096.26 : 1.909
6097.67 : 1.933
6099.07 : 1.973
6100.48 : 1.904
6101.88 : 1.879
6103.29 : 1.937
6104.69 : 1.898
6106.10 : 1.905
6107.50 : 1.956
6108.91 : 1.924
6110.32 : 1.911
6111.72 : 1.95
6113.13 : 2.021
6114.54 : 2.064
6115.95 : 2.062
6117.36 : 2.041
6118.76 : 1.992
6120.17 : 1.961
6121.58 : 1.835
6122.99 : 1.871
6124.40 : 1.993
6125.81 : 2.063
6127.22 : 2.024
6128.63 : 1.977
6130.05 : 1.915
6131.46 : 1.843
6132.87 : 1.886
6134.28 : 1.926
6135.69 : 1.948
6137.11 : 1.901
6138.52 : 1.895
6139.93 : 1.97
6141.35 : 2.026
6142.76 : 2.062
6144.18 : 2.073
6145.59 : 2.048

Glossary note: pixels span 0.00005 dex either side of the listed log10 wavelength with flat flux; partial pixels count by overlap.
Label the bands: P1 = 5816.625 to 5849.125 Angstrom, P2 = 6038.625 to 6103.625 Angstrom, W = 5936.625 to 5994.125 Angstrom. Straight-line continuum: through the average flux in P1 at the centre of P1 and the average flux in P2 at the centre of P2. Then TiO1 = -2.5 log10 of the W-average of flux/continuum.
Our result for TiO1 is 0.023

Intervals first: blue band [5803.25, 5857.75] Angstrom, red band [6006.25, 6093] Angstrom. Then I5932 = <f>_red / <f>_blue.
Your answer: 1.0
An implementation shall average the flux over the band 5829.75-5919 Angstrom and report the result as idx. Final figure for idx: 1.95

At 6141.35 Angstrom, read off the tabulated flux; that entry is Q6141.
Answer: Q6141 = 2.026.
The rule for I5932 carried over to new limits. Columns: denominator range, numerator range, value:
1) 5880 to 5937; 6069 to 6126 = 1.03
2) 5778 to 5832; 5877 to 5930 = 0.95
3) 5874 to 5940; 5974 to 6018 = 1.01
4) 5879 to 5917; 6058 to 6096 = 1.07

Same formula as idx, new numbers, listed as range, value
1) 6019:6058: 1.98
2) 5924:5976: 1.98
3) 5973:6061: 1.96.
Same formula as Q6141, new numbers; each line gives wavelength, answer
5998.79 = 1.896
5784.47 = 1.888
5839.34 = 2.316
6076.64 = 1.983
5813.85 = 2.117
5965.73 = 1.908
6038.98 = 1.999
